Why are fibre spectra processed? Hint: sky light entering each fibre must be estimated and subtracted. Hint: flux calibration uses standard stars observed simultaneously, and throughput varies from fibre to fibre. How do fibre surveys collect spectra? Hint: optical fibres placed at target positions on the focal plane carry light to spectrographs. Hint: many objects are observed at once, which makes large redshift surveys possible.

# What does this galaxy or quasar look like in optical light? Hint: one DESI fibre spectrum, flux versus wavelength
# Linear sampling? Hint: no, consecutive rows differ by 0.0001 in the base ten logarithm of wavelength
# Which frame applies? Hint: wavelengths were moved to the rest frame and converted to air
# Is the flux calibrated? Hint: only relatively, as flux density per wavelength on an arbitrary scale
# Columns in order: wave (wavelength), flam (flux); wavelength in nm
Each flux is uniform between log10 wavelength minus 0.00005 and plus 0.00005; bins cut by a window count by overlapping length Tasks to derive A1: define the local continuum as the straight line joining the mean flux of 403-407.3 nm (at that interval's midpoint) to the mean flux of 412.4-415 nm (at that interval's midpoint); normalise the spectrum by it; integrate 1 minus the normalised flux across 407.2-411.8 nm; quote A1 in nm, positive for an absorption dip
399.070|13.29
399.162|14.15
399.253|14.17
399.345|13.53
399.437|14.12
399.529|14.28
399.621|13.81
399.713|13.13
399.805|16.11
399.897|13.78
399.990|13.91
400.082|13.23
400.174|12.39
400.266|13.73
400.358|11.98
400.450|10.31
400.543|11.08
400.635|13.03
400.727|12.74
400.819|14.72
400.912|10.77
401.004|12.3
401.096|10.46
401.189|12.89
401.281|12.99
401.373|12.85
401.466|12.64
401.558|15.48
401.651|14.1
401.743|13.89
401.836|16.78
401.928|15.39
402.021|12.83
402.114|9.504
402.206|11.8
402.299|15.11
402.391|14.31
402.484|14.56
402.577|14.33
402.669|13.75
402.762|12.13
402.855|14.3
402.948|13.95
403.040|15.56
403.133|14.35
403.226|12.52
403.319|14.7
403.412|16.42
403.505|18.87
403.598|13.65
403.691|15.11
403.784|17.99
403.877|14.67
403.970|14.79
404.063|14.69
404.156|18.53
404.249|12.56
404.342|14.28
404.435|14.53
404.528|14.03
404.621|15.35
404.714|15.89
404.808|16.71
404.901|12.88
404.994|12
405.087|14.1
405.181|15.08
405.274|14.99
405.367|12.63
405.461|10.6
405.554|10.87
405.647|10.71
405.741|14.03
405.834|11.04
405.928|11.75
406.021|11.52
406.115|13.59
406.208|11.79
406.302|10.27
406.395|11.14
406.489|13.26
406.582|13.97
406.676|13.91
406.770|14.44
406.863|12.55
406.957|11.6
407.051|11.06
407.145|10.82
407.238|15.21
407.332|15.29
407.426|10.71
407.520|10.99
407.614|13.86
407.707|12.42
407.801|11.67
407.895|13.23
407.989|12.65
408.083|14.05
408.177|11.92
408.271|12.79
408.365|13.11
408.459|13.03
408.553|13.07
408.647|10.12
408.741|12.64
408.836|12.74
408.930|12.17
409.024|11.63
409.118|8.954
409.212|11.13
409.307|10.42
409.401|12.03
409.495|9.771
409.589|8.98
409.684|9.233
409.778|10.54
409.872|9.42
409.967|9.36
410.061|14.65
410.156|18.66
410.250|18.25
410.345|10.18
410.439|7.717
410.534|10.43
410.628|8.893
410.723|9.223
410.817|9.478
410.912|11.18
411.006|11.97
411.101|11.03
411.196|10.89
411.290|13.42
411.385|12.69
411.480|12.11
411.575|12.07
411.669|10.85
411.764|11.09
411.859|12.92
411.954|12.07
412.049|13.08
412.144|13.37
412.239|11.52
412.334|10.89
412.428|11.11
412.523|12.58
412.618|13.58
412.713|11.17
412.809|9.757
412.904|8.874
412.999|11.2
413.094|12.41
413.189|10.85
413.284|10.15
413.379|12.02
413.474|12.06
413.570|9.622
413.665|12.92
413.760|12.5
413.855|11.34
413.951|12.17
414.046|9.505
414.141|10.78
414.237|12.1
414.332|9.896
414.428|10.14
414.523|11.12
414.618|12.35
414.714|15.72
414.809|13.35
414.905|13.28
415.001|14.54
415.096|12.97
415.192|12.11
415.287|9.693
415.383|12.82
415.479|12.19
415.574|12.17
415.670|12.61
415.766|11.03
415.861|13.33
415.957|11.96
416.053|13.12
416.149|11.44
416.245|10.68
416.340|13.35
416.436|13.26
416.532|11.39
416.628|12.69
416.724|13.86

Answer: 0.32 nm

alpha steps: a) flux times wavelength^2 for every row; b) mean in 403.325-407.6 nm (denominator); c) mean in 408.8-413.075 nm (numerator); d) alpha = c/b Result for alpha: 0.86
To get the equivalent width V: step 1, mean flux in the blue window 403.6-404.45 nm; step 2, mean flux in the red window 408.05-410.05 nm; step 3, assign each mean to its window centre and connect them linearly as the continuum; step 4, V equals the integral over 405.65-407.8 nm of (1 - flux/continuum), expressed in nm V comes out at 0.10 nm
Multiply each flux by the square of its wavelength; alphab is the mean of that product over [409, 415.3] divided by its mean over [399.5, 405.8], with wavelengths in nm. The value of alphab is 0.9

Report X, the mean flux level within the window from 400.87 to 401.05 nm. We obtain 11.6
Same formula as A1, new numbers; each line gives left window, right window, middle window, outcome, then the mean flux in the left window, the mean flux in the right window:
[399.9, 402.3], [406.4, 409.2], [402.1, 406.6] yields -0.38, 12.9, 12.5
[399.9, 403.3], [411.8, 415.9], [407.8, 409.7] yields 0.11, 13.3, 11.9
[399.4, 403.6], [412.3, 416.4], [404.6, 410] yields 0.23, 13.6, 11.8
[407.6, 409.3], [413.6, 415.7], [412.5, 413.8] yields 0.08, 12.2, 12.1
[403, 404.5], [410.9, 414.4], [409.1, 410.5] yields 0.15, 15.2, 11.6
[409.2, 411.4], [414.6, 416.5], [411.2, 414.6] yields 0.10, 11.2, 12.6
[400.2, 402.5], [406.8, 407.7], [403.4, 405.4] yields -0.35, 13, 12.5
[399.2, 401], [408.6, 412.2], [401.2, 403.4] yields -0.18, 13.2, 11.5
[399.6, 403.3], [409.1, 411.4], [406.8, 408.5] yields -0.12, 13.3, 11.1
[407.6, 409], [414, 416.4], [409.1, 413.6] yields 0.37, 12.6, 12.1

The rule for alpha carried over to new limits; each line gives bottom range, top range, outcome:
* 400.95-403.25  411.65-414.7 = 0.89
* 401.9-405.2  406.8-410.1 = 0.84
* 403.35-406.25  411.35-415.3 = 0.87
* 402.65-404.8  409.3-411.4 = 0.78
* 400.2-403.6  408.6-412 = 0.87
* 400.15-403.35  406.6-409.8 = 0.94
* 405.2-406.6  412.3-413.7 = 0.96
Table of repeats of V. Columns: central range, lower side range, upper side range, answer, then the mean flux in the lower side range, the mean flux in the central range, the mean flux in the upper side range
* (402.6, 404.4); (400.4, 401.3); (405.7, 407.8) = -0.38 nm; 12.1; 14.9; 12.5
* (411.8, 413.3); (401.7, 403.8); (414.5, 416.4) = 0.15 nm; 14.4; 11.6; 12.5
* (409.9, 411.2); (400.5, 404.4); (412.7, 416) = 0.09 nm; 14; 11.5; 11.7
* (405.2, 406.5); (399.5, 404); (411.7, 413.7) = 0.09 nm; 13.7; 12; 11.6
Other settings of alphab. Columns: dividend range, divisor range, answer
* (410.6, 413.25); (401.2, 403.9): 0.84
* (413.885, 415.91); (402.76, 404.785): 0.85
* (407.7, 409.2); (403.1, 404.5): 0.82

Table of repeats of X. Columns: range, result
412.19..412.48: 11.2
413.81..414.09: 11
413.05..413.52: 11.5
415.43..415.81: 12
